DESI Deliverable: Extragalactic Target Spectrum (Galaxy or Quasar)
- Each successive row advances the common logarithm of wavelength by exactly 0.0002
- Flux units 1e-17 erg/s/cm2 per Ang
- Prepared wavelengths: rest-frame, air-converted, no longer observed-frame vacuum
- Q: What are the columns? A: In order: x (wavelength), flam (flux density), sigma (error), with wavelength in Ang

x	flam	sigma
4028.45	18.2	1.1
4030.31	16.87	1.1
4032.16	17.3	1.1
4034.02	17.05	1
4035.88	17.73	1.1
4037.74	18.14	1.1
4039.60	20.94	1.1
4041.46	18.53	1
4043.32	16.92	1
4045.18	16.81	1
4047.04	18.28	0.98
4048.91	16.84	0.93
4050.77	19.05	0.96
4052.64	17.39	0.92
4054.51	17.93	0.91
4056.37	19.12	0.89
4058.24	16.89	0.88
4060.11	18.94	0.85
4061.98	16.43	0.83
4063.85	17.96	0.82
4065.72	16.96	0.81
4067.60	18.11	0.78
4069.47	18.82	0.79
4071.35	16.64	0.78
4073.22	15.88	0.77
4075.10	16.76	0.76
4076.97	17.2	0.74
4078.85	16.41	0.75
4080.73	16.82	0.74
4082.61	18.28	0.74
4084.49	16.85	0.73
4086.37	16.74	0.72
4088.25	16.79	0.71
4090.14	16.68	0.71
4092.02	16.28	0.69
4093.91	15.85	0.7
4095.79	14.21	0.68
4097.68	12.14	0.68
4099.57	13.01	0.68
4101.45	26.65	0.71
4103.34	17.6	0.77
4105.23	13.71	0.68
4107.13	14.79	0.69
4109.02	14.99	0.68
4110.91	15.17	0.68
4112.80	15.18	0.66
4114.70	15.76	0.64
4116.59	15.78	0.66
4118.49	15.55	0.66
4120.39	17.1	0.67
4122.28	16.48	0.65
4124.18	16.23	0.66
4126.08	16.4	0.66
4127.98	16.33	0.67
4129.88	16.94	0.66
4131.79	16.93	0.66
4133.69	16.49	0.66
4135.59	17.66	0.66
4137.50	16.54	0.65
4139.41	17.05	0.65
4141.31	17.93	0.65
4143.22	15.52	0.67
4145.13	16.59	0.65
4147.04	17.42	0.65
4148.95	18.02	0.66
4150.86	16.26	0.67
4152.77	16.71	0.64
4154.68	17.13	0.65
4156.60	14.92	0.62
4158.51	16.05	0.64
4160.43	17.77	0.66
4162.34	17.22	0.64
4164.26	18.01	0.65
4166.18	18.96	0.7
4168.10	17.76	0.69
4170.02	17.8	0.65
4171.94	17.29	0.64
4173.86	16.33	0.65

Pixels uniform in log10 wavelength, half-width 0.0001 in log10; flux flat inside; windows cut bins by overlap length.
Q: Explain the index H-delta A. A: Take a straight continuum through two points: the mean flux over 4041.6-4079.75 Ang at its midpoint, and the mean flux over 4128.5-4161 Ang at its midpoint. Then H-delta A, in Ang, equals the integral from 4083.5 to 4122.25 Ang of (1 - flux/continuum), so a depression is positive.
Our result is 2.46 Ang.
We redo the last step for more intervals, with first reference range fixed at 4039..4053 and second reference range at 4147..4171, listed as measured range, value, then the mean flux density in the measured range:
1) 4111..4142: 1.8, 16.5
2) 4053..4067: 0.2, 17.7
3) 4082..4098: 1.5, 16.1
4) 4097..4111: 1.2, 16.1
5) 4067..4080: 0.6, 17.1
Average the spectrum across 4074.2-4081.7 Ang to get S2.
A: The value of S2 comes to 16.8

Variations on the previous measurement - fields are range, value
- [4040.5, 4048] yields 17.7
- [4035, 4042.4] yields 18.8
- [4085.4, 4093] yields 16.6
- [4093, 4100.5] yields 13.8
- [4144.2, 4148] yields 17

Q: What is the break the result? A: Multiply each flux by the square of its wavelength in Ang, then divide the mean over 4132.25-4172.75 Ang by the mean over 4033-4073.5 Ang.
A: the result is 1.01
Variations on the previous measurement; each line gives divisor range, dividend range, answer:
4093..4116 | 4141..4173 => 1.11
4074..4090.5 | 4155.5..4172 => 1.06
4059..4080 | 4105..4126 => 0.93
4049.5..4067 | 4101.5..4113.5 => 0.92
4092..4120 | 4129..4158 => 1.08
